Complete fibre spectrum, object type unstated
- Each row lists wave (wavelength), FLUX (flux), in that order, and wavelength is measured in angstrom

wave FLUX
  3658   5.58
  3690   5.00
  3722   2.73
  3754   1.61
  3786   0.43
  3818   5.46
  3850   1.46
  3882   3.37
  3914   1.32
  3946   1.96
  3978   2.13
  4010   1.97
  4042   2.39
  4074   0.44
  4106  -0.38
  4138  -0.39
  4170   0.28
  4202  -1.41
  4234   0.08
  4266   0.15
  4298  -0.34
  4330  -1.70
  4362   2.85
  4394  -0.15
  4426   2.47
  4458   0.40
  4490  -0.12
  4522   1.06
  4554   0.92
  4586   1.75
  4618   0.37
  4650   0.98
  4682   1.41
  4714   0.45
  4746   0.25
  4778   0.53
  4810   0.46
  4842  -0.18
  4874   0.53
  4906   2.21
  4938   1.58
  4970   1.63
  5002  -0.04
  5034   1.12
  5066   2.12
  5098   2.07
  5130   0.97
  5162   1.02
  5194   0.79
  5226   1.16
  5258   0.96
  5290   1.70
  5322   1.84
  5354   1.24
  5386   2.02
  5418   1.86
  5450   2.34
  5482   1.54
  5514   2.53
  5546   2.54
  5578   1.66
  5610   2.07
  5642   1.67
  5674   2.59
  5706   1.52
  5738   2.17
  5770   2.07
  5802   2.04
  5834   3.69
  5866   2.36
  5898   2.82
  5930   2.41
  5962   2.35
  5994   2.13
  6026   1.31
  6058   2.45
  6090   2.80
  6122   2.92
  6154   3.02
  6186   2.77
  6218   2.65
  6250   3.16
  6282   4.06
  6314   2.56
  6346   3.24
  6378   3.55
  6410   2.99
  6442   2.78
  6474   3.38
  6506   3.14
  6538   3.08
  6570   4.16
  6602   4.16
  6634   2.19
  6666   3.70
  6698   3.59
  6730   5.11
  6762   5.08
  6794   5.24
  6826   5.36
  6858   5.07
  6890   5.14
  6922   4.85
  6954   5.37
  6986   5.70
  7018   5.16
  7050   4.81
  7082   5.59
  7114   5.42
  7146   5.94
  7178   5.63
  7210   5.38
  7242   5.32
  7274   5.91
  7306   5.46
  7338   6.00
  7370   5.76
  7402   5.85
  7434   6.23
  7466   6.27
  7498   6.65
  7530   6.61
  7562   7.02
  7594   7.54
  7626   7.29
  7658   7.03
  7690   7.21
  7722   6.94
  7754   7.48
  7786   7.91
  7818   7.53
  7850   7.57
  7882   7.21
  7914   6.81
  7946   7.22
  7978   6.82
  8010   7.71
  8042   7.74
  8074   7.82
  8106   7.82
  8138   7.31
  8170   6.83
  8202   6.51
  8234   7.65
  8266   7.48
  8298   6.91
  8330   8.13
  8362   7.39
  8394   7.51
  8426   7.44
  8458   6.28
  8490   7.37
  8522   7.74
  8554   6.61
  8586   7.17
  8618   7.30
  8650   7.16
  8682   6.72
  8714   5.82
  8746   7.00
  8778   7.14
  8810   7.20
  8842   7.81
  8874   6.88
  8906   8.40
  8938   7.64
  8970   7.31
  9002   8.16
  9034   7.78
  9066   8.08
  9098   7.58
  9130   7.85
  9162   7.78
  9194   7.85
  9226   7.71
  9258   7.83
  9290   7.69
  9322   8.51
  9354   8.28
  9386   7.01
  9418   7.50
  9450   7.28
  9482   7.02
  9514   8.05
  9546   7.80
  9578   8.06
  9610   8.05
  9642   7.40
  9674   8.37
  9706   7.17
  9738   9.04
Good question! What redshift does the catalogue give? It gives 0.68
